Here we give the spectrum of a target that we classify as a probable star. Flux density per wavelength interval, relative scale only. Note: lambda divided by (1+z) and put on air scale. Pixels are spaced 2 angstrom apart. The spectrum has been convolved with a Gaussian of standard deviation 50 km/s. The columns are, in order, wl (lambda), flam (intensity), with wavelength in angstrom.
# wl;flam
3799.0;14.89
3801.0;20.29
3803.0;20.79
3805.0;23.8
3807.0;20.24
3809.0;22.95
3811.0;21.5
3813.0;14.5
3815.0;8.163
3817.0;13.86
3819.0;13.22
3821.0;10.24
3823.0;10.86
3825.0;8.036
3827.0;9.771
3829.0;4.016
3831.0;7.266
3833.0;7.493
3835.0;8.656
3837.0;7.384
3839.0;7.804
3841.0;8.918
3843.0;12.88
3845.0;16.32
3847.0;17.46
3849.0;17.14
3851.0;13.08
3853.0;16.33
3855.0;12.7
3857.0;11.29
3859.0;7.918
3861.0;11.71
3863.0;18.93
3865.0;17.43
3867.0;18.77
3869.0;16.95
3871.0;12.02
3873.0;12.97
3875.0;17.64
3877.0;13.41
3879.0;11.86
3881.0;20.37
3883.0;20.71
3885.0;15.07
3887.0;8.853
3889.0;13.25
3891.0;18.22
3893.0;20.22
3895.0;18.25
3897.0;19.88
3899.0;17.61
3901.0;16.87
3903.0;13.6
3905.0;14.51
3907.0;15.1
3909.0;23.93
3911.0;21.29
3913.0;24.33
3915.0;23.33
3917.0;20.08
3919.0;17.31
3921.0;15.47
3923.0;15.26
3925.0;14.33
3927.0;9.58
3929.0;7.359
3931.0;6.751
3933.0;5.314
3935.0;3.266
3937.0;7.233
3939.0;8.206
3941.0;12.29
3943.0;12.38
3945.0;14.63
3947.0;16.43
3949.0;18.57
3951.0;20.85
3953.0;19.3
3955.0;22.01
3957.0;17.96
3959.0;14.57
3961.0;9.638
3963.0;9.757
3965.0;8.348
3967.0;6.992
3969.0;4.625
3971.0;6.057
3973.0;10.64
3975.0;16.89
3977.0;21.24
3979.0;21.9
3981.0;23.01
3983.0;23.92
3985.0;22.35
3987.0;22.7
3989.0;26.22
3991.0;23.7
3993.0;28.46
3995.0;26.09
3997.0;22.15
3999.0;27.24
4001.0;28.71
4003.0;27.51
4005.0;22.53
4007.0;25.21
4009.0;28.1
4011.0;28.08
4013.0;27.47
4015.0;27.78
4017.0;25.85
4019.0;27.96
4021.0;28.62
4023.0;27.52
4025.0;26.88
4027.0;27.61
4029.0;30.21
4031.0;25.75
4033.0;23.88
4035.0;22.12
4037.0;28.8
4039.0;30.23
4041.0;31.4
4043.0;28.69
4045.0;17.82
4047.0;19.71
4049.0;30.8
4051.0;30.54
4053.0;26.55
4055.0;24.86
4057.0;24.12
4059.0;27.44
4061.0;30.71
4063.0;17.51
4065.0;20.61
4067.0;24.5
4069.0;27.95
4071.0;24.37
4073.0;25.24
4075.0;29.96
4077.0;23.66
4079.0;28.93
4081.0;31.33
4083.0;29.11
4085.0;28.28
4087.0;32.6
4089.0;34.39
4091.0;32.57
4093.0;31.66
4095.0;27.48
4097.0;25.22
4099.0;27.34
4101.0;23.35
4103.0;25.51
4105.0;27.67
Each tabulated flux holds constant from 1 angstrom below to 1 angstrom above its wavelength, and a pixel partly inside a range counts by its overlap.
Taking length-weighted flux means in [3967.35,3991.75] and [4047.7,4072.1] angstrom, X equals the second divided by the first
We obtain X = 1.41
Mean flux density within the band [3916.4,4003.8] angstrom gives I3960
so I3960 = 16.3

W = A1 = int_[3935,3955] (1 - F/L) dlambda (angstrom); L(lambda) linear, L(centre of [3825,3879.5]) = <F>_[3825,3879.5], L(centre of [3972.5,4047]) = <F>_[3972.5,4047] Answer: 5.87 angstrom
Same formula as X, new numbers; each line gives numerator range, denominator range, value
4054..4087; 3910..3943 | 2.00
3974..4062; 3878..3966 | 1.72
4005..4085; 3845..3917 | 1.62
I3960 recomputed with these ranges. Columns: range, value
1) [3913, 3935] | 13.5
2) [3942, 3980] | 14.4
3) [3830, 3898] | 14.1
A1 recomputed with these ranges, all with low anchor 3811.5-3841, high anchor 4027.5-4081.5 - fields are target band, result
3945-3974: 8.7 angstrom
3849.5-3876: -4.9 angstrom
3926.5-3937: 6.6 angstrom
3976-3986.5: -0.8 angstrom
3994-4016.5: -3.8 angstrom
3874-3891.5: -2.2 angstrom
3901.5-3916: -3.5 angstrom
